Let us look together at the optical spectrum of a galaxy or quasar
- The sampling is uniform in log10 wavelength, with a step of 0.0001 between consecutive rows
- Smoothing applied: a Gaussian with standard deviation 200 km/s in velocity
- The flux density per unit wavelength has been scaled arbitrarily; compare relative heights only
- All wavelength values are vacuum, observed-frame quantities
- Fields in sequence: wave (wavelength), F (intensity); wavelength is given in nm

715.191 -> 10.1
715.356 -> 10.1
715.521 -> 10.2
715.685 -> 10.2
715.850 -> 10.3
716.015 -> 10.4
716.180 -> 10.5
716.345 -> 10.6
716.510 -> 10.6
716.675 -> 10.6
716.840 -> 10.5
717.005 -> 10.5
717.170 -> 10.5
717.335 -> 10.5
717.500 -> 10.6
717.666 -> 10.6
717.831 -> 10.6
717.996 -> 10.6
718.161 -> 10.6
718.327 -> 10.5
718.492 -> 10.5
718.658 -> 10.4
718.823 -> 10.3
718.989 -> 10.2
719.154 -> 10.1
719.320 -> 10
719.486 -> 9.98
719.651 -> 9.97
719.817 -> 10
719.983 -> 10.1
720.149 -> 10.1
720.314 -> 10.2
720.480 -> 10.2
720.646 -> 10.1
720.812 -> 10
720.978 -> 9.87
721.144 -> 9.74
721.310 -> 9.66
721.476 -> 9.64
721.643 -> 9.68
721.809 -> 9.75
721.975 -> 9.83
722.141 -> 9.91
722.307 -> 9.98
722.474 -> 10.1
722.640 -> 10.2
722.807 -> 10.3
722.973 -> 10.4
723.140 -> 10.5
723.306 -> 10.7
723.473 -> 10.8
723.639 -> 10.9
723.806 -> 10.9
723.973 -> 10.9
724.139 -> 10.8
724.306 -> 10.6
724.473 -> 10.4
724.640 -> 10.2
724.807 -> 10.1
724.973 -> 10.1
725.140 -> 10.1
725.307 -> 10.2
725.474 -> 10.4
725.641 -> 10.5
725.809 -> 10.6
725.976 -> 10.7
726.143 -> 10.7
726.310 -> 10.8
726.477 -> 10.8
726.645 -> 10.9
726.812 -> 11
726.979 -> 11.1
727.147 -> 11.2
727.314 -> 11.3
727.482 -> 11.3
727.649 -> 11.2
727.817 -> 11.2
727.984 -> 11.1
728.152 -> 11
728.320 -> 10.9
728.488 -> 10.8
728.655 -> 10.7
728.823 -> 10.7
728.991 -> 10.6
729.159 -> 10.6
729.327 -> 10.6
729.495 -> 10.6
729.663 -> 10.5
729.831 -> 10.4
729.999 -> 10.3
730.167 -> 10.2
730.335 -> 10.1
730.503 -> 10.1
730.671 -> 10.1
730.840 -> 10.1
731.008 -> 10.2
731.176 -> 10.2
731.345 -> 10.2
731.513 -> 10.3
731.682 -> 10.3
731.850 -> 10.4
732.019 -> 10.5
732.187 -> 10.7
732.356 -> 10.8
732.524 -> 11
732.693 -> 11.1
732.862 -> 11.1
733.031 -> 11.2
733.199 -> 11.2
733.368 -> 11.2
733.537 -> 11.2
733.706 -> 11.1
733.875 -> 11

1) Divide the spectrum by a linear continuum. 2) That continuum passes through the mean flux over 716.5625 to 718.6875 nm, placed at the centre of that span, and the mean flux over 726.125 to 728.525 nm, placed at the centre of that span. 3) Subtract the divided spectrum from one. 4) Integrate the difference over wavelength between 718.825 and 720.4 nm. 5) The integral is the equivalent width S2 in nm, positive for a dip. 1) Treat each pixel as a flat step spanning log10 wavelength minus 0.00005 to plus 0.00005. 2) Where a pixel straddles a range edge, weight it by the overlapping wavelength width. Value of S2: 0.083 nm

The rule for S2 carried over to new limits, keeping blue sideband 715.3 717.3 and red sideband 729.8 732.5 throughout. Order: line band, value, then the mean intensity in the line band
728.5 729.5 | -0.03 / 10.6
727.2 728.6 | -0.10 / 11.1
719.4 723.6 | 0.13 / 10.1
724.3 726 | 0.01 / 10.3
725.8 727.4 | -0.09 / 10.9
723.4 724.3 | -0.04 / 10.8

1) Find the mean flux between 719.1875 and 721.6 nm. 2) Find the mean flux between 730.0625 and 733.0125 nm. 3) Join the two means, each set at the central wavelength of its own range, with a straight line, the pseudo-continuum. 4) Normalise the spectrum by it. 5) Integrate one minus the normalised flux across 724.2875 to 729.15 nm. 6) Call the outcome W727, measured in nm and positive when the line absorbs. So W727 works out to -0.23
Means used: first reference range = 9.96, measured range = 10.7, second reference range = 10.5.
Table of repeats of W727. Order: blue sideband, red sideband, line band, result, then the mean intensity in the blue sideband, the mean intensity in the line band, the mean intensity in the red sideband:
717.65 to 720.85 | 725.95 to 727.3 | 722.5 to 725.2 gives 0.05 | 10.3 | 10.5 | 10.9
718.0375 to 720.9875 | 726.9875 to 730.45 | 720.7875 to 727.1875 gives 0.05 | 10.2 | 10.4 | 10.8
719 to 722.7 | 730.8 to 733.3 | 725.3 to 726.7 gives -0.05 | 9.96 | 10.6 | 10.6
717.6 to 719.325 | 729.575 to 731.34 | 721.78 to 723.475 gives 0.02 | 10.4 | 10.2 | 10.2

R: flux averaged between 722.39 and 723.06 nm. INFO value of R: 10.2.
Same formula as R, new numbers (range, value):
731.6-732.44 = 10.5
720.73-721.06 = 9.93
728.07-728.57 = 10.9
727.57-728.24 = 11.1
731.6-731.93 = 10.4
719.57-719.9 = 9.97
